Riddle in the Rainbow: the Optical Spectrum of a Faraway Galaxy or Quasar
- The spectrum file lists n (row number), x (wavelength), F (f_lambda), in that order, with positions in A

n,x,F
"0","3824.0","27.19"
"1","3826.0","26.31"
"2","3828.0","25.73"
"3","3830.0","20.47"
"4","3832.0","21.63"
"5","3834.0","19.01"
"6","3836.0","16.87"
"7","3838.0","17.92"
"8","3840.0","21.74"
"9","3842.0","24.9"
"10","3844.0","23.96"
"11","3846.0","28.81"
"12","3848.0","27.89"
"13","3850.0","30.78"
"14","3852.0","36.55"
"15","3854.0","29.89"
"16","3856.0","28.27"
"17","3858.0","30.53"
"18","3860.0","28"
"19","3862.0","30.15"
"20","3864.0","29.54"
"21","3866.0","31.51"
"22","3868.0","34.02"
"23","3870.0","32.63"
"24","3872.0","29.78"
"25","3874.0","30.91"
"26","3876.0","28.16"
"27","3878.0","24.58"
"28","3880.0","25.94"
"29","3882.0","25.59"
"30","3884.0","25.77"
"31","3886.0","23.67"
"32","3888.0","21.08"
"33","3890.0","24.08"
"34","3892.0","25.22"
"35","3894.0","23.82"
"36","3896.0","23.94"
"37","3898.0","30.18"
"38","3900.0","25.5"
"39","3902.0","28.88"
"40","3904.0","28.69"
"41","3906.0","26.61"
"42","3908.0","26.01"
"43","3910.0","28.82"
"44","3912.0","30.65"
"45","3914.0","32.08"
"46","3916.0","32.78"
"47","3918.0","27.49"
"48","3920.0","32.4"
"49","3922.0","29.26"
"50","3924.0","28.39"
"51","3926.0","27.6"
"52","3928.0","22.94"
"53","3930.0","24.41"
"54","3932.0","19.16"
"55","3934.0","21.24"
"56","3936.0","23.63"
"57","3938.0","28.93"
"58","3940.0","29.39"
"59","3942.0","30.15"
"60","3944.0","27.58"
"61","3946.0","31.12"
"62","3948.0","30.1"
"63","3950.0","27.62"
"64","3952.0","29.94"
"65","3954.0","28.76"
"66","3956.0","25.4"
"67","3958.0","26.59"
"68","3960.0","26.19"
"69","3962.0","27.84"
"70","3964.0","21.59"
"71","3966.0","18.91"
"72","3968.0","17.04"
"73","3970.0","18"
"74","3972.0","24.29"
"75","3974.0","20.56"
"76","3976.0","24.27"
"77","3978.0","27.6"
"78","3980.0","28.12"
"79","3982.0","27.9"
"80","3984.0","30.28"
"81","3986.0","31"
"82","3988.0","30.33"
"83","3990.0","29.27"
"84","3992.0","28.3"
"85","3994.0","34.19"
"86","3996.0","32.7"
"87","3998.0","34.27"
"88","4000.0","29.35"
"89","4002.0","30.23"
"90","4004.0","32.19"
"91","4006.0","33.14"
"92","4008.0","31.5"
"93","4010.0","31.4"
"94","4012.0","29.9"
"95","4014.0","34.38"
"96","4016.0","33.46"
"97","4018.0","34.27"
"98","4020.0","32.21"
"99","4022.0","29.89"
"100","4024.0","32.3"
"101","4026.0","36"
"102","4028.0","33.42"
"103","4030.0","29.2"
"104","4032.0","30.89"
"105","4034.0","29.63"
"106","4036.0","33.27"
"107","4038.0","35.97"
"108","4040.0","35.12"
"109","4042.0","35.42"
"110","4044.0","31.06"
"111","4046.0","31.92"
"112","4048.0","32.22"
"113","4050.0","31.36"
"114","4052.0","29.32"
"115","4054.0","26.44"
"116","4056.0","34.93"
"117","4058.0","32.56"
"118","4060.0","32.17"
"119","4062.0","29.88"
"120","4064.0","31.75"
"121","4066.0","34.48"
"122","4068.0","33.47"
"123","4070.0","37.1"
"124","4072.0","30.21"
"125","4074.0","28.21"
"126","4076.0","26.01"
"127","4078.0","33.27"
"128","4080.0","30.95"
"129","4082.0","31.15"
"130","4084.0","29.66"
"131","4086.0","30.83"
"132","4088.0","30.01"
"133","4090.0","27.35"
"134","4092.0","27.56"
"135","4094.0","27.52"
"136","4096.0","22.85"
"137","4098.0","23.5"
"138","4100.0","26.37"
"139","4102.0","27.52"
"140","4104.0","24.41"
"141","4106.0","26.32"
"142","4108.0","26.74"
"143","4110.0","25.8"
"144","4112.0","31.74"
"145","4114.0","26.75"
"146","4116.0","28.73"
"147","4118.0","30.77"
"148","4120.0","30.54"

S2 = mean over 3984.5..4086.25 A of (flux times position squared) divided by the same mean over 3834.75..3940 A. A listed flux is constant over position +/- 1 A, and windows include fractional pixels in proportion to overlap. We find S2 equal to 1.26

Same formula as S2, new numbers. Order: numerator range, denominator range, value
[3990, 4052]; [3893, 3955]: 1.22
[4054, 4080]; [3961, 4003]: 1.23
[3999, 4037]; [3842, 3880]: 1.17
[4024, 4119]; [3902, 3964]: 1.17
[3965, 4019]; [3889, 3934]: 1.11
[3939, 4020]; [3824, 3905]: 1.14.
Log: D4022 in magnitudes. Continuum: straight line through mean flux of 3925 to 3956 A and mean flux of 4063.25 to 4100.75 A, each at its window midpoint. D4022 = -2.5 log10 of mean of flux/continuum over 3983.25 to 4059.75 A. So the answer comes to -0.13 mag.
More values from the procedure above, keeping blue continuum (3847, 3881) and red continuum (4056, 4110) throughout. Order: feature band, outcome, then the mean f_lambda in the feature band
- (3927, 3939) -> 0.26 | 23.4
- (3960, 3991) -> 0.18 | 25.2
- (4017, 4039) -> -0.10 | 32.5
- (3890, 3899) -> 0.17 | 25.6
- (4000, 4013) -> -0.06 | 31.2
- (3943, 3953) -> 0.02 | 29.3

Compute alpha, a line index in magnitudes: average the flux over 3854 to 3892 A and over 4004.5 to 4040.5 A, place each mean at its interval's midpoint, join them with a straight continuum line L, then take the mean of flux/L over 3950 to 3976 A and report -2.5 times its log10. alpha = 0.27 mag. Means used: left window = 28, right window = 32.5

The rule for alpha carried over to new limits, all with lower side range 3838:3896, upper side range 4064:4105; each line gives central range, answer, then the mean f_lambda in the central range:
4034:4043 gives -0.190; 34.4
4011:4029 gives -0.147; 32.9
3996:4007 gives -0.121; 31.9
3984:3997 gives -0.089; 30.9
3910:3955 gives 0.001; 28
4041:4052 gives -0.115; 32.1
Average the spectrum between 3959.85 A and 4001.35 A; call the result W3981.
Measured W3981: 26.8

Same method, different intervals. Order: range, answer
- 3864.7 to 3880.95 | 29.7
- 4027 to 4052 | 32.3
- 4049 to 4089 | 31.2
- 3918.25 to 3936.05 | 25.6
